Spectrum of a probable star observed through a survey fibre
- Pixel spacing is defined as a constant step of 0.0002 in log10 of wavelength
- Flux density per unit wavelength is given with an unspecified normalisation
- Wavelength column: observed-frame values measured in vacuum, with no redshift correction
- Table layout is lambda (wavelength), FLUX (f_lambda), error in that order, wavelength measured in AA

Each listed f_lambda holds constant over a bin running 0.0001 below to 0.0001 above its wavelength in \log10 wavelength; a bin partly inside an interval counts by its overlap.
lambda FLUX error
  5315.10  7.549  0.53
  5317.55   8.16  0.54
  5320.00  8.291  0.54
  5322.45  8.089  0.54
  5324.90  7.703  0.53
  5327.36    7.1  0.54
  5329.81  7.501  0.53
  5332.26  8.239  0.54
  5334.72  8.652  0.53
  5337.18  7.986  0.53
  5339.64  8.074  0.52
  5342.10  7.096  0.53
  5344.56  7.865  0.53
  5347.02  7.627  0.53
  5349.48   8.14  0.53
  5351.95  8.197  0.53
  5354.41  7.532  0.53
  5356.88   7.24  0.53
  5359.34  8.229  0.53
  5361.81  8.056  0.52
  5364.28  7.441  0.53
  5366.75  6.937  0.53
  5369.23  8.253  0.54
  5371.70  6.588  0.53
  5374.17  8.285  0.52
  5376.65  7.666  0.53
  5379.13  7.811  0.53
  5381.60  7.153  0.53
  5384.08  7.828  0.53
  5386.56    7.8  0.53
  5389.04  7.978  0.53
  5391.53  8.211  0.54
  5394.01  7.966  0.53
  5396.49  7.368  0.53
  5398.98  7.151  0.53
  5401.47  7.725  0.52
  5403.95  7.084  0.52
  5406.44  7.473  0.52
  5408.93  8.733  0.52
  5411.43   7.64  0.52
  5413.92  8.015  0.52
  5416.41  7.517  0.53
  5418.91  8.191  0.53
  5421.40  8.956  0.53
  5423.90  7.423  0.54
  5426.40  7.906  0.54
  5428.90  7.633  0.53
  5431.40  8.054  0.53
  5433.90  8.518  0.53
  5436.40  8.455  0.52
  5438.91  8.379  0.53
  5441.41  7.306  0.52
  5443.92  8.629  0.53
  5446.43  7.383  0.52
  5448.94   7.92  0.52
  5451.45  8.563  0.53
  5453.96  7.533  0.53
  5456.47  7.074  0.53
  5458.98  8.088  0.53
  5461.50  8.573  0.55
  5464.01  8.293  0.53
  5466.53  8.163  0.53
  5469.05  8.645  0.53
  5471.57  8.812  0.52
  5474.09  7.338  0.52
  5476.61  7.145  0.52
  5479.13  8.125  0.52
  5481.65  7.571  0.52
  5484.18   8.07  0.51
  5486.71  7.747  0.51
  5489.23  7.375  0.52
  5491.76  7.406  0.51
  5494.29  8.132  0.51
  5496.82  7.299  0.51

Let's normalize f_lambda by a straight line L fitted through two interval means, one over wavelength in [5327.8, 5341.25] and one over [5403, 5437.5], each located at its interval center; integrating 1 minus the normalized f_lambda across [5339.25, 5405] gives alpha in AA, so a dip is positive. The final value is 2.6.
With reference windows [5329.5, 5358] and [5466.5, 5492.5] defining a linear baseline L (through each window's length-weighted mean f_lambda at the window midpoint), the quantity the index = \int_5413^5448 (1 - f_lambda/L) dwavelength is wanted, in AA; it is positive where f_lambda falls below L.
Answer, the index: -0.8 AA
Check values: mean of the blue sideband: 7.86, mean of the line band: 8.02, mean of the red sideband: 7.85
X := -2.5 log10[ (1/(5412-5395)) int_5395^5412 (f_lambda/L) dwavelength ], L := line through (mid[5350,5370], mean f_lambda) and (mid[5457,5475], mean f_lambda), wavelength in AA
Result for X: 0.048 mag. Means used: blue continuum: 7.74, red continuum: 8.24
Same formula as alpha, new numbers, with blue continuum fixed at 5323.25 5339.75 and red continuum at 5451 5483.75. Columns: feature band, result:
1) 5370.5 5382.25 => 0.59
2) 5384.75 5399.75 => 0.30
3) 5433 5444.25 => -0.36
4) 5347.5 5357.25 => 0.11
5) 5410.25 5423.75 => -0.11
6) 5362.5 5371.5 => 0.51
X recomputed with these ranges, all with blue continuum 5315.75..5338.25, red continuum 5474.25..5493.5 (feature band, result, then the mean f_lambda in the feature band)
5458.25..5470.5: -0.09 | 8.37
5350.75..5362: 0.01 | 7.84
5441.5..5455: -0.03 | 7.95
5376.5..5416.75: 0.01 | 7.72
